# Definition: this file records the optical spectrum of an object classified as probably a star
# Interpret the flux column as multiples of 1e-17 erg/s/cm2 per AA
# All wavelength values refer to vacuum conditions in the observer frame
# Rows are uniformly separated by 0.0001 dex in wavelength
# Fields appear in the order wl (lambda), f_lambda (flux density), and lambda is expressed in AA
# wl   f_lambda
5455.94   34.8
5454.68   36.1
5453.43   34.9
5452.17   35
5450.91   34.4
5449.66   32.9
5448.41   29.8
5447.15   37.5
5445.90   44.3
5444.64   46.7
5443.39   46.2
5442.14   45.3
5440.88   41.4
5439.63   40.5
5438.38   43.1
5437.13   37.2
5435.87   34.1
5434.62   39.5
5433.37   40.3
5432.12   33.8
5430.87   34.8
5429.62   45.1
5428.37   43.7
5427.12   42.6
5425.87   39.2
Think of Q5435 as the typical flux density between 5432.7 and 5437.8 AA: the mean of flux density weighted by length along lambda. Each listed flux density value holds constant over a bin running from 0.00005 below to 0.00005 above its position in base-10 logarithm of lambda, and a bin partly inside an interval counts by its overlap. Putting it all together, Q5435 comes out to 37.8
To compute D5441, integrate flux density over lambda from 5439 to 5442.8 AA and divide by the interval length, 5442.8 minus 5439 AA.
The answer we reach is 42.5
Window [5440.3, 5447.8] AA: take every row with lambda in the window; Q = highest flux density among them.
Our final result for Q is 46.7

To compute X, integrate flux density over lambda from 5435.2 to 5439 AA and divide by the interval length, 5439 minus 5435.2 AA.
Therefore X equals 38.1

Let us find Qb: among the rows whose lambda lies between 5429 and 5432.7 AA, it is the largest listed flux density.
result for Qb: 45.1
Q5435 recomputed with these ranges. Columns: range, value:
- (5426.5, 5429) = 43.2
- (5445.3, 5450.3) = 36.1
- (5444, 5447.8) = 42.7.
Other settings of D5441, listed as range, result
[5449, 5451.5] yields 33.7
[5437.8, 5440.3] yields 41.9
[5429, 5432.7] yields 37.9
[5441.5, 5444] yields 45.7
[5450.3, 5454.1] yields 34.8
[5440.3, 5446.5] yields 44.8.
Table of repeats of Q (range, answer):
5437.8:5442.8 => 45.3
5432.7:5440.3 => 43.1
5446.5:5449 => 37.5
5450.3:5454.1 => 35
